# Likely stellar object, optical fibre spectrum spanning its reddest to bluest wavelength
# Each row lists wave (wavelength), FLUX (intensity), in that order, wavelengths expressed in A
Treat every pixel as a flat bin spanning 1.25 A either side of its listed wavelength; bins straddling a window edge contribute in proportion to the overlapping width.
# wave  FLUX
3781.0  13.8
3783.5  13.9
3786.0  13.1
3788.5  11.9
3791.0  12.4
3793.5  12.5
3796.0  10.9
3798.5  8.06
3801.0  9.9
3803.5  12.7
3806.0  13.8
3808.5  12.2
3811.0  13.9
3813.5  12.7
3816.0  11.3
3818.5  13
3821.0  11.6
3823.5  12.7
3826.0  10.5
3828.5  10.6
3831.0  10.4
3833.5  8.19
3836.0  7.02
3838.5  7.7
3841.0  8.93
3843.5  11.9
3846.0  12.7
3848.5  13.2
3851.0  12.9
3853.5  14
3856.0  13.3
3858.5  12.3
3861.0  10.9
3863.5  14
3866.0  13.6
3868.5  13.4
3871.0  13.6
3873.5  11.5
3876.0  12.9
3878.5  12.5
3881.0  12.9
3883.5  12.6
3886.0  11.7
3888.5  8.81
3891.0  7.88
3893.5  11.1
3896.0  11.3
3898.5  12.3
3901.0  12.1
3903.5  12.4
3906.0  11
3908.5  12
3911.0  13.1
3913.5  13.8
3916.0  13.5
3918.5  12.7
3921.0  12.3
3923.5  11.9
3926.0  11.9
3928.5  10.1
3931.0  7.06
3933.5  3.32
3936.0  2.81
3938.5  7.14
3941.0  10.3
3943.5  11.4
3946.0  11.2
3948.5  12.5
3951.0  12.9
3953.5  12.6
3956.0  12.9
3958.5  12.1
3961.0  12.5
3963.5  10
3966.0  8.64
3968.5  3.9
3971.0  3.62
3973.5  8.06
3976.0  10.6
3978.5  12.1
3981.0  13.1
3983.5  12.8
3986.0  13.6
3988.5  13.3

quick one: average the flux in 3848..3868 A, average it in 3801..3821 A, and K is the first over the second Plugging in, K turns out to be 1.0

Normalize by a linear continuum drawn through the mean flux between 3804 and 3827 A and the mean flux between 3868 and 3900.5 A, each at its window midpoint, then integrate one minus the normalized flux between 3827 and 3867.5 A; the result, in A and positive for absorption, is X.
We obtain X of 2.4 A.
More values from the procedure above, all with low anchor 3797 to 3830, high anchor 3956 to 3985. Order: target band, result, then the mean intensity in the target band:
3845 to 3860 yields -2.31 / 13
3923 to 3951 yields 3.15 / 9.15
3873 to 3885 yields -1.67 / 12.5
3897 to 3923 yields -4.55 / 12.5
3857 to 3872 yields -2.43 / 13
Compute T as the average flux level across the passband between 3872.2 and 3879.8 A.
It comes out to 12.3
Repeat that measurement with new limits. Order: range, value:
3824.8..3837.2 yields 9.35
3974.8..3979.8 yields 11.4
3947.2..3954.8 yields 12.7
